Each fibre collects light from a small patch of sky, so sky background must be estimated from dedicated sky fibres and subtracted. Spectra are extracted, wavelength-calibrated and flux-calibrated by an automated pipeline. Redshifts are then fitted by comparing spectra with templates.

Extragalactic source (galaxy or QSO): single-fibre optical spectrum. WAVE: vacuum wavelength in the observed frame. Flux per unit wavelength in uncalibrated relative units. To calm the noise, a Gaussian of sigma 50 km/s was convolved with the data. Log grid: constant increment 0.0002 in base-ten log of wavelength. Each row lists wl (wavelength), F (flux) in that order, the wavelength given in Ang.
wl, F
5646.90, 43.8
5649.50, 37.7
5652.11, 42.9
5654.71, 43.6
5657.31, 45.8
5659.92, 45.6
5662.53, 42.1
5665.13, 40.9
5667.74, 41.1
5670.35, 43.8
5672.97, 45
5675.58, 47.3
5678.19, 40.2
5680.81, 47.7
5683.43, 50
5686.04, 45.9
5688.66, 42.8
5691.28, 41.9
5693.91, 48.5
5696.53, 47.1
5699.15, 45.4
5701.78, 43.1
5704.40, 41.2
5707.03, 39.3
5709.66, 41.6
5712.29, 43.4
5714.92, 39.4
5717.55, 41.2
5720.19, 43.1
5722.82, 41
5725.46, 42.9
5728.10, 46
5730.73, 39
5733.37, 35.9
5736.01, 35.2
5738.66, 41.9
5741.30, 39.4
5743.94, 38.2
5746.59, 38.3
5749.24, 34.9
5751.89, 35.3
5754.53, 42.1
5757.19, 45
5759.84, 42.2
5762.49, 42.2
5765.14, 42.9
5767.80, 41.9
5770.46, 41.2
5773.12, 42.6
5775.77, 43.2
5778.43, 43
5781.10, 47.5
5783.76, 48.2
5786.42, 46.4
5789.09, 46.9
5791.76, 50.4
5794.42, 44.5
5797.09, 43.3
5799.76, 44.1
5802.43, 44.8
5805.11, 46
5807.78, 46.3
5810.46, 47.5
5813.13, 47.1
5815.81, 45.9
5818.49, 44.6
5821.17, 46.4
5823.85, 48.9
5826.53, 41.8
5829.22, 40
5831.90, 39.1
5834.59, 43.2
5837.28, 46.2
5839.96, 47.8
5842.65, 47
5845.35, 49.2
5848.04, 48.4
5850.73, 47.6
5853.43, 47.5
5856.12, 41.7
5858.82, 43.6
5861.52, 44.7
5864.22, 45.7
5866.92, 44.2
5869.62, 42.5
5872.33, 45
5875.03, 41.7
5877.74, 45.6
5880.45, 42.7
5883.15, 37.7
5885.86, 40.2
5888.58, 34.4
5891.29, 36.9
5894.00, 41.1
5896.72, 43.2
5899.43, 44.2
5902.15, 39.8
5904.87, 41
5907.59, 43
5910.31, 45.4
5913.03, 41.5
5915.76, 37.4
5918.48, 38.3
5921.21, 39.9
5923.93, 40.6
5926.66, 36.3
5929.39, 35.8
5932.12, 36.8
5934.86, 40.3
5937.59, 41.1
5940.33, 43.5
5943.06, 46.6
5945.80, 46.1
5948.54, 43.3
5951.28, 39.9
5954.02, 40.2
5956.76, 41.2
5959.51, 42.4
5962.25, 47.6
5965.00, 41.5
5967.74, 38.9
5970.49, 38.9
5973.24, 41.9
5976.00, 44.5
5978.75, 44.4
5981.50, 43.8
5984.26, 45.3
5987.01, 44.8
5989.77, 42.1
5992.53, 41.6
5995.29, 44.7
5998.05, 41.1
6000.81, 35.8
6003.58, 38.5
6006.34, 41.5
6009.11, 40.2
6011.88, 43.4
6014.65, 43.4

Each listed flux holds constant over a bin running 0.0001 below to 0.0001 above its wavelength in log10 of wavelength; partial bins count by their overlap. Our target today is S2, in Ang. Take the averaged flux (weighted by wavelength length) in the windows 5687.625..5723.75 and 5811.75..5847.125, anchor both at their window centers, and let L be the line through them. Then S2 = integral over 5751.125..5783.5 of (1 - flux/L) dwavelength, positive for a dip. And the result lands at 0.9 Ang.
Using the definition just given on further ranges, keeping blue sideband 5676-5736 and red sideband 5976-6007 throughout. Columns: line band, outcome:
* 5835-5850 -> -1.7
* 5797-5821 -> -1.7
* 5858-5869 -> -0.5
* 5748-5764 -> 0.9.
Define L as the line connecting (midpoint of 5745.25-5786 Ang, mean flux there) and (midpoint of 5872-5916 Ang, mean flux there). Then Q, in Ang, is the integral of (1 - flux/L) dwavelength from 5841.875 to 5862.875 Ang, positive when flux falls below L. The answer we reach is -2.4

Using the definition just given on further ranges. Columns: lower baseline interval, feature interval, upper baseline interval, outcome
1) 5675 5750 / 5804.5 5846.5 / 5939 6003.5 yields -3.1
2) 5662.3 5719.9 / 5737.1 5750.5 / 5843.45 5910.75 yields 1.5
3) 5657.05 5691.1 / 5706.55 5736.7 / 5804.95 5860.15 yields 2.6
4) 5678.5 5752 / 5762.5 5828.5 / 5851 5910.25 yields -4.7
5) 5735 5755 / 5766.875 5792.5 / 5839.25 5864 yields -2.7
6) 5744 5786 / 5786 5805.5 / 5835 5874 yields -1.1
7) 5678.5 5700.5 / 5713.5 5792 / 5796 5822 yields 6.7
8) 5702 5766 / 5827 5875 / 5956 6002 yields -3.9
